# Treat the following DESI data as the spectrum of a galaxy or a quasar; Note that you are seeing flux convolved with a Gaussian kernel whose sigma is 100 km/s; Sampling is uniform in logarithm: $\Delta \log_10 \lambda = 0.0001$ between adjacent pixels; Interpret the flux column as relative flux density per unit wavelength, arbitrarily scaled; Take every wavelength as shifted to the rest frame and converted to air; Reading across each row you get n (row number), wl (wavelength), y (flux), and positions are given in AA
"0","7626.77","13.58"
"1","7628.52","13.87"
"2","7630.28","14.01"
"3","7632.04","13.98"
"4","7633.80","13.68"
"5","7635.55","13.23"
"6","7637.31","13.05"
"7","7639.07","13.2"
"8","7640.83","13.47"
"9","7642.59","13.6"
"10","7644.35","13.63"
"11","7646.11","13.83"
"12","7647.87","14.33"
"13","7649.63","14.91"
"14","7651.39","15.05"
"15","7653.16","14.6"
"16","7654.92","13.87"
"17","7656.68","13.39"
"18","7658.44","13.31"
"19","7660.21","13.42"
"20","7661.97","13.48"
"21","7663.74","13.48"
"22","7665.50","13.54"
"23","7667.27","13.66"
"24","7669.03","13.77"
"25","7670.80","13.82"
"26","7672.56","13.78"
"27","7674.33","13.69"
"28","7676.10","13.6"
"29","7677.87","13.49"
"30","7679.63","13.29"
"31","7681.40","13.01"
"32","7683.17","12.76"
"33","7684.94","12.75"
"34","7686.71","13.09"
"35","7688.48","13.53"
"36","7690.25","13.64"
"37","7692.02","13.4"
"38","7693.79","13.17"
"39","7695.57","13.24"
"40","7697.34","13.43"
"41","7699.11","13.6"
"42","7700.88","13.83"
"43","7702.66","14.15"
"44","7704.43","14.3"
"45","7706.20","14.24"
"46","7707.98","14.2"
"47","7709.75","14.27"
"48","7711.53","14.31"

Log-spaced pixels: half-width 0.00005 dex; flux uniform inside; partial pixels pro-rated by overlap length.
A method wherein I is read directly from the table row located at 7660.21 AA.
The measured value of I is 13.42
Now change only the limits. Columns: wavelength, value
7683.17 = 12.76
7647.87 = 14.33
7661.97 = 13.48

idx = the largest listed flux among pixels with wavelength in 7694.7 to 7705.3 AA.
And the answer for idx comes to 14.3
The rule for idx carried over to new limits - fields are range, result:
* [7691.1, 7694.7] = 13.4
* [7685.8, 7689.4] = 13.53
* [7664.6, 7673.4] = 13.82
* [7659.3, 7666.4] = 13.54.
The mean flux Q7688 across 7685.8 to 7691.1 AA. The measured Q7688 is 13.4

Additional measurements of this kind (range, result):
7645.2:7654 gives 14.5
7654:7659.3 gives 13.6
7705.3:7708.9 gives 14.2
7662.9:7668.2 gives 13.6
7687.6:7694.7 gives 13.4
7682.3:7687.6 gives 12.9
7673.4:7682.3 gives 13.4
